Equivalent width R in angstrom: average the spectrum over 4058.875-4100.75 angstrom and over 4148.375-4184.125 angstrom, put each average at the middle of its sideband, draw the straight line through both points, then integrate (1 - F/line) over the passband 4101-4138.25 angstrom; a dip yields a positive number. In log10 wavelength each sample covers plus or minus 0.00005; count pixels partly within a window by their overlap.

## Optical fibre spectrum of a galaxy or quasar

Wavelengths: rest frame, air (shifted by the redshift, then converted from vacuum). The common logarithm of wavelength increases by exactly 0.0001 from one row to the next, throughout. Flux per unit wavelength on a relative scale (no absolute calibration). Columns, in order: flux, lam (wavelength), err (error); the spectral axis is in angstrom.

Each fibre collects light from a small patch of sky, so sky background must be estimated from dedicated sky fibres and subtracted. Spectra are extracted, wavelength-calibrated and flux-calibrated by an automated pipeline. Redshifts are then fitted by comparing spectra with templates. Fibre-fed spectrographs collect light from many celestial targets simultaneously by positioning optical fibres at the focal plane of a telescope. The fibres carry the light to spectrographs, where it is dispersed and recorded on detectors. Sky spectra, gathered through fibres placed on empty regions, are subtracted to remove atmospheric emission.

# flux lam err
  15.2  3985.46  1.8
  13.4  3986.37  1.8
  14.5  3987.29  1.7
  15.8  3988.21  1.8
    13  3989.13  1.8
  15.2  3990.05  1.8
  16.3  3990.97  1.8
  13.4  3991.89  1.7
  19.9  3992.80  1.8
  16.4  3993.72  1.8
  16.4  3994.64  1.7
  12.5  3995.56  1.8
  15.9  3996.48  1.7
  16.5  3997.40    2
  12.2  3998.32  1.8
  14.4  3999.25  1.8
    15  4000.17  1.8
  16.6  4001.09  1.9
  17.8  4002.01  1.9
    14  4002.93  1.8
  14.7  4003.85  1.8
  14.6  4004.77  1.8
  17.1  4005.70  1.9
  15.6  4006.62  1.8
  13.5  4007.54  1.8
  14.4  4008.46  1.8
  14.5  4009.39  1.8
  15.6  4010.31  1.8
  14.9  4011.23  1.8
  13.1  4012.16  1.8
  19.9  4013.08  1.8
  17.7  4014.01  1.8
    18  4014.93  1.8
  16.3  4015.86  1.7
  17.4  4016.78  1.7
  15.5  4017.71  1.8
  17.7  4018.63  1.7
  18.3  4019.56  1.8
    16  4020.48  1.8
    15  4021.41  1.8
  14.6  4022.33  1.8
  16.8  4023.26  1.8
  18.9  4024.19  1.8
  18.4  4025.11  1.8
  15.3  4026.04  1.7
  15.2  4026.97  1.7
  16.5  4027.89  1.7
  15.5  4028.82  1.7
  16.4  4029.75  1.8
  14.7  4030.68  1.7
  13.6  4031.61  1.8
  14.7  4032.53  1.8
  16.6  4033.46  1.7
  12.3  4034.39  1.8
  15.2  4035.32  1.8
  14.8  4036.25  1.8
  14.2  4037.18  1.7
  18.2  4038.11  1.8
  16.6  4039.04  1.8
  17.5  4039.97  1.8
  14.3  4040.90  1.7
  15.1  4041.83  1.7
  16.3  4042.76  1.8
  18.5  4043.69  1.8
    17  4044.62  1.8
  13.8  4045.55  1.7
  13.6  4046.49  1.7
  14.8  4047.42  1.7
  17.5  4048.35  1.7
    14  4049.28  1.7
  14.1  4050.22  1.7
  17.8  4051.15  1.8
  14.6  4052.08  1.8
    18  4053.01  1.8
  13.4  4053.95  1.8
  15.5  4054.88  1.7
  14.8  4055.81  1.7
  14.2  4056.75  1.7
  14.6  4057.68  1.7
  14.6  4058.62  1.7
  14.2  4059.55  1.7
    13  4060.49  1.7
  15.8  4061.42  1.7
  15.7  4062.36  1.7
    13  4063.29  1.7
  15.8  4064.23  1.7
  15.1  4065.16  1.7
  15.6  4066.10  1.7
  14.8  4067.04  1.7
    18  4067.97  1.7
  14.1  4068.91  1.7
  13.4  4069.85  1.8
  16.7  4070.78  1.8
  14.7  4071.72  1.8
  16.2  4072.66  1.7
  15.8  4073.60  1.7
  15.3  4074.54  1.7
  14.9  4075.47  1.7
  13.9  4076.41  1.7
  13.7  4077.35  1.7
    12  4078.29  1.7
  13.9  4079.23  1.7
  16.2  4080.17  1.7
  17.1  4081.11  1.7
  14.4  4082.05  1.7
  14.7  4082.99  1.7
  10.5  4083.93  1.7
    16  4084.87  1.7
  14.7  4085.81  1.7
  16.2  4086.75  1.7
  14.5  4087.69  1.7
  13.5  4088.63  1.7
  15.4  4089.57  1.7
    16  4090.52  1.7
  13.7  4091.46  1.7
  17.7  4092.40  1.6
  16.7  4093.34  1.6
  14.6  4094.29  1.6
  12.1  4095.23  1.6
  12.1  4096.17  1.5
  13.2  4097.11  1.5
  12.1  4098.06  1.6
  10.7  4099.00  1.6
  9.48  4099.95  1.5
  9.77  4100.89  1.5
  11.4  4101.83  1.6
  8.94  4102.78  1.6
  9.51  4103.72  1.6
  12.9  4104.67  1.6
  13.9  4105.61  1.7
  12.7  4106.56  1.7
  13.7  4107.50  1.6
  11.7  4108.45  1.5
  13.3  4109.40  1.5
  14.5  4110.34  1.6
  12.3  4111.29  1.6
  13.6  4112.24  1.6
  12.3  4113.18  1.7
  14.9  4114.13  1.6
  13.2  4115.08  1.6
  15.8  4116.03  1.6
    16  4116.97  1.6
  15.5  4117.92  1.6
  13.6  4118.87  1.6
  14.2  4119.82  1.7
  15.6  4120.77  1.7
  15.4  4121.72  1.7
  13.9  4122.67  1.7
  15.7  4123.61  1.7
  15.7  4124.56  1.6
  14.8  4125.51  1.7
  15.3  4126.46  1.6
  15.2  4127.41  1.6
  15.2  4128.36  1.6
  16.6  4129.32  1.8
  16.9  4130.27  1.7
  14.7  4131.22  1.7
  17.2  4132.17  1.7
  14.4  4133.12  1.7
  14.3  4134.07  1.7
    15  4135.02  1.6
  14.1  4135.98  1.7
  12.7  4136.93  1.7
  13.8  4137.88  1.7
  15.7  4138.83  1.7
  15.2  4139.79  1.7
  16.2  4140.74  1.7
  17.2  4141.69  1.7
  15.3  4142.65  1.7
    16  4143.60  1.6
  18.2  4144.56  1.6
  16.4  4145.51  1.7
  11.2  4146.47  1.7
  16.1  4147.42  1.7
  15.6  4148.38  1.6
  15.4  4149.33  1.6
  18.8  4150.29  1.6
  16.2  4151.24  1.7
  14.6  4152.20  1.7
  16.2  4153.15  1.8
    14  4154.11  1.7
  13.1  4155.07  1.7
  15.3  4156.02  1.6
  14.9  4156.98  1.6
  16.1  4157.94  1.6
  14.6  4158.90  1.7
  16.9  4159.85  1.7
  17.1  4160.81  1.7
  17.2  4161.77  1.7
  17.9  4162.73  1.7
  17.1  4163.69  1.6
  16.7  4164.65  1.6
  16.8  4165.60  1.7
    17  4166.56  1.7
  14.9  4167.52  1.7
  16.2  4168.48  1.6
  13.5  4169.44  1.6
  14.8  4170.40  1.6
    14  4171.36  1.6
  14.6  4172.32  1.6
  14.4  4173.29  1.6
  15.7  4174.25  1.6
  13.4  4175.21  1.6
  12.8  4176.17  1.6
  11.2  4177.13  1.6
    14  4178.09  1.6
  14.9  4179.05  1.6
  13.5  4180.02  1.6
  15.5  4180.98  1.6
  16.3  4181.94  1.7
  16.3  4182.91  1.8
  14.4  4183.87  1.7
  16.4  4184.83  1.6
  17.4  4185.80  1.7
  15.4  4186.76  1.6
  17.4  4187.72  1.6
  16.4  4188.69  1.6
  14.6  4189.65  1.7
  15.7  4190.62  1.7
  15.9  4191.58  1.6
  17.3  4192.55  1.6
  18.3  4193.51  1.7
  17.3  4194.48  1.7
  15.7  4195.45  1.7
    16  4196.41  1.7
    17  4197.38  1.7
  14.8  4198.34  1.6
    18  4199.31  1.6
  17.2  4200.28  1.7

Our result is 1.9 angstrom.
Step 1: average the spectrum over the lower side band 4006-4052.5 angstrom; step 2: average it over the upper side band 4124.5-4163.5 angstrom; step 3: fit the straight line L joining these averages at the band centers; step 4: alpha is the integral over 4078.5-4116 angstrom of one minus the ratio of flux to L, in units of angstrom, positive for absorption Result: 5.3 angstrom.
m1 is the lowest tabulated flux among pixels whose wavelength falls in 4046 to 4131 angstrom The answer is 8.94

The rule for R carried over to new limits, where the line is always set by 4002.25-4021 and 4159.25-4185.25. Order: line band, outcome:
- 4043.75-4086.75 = 2.1 angstrom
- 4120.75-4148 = 0.3 angstrom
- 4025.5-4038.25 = 0.6 angstrom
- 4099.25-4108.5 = 2.5 angstrom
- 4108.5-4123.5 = 1.3 angstrom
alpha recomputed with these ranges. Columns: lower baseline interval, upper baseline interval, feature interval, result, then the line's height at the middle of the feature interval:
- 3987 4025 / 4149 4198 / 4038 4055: 0.0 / 15.7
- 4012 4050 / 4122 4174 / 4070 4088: 1.1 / 15.8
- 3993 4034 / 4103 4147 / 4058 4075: 0.1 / 15.2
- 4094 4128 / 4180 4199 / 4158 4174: -0.6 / 15.3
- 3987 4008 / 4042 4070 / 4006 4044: -1.7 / 15.2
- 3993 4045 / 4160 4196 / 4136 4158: 0.4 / 15.7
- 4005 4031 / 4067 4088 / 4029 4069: 0.5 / 15.5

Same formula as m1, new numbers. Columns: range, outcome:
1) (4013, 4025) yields 14.6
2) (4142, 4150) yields 11.2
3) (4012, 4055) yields 12.3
